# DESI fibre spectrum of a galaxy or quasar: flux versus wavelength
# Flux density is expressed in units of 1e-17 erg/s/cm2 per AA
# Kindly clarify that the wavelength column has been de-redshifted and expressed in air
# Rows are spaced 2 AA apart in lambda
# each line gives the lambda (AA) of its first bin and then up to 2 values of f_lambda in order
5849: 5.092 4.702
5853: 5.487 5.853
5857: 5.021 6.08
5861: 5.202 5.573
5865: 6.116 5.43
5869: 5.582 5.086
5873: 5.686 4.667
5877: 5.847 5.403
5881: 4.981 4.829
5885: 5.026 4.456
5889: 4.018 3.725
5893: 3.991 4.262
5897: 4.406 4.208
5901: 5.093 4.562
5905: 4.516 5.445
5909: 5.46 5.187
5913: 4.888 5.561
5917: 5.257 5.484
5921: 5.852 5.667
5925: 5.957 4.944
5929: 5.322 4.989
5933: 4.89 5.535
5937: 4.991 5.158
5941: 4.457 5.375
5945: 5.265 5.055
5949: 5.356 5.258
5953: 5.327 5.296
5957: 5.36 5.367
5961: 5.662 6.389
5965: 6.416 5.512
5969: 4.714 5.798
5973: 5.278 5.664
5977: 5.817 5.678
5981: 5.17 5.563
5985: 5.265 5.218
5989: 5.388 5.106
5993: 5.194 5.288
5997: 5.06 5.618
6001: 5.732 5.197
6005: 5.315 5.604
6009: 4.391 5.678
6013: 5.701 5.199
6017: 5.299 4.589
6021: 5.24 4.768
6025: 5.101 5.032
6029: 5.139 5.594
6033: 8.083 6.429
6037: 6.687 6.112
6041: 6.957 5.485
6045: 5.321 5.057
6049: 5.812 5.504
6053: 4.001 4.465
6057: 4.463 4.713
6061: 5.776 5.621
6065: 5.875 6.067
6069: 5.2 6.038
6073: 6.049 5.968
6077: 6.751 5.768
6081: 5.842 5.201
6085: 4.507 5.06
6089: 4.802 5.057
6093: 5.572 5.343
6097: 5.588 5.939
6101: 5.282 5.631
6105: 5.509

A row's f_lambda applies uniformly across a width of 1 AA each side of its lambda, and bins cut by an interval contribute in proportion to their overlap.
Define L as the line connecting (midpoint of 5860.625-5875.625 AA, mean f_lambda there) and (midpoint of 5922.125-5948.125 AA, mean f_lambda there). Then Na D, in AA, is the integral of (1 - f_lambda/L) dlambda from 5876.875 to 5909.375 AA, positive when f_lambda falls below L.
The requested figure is 4.12 AA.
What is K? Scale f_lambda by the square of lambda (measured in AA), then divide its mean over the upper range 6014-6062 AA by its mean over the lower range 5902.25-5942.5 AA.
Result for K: 1.09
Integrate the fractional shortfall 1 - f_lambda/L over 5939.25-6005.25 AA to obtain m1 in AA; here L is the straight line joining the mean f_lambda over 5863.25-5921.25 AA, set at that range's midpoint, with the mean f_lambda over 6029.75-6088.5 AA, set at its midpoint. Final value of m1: -1.03 AA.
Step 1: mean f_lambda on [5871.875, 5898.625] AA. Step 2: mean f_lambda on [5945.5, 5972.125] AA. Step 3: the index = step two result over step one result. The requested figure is 1.2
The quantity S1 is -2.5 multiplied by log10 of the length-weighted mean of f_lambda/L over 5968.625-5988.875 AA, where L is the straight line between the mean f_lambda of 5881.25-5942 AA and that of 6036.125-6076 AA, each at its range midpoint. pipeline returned -0.04 mag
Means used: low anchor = 4.94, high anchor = 5.56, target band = 5.44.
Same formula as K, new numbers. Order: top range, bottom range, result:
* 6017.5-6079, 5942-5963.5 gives 1.07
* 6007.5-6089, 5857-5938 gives 1.13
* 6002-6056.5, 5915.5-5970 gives 1.05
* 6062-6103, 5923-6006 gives 1.08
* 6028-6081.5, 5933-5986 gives 1.09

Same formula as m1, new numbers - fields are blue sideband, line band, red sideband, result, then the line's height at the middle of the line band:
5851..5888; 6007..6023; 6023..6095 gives 1.0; 5.51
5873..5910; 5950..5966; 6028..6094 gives -1.7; 5.08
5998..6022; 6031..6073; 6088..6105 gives -2.7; 5.35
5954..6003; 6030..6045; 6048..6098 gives -2.7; 5.43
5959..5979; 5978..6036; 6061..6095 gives 2.5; 5.64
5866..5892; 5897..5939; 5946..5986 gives 0.3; 5.21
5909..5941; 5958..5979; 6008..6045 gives -0.9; 5.44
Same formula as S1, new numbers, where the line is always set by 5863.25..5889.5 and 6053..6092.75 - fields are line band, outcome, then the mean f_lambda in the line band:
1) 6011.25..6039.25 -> -0.06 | 5.63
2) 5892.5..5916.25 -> 0.09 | 4.82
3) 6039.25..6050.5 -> -0.07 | 5.74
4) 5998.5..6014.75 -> -0.01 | 5.39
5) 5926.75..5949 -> 0.03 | 5.11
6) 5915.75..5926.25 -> -0.08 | 5.62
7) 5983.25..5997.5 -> 0.02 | 5.24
